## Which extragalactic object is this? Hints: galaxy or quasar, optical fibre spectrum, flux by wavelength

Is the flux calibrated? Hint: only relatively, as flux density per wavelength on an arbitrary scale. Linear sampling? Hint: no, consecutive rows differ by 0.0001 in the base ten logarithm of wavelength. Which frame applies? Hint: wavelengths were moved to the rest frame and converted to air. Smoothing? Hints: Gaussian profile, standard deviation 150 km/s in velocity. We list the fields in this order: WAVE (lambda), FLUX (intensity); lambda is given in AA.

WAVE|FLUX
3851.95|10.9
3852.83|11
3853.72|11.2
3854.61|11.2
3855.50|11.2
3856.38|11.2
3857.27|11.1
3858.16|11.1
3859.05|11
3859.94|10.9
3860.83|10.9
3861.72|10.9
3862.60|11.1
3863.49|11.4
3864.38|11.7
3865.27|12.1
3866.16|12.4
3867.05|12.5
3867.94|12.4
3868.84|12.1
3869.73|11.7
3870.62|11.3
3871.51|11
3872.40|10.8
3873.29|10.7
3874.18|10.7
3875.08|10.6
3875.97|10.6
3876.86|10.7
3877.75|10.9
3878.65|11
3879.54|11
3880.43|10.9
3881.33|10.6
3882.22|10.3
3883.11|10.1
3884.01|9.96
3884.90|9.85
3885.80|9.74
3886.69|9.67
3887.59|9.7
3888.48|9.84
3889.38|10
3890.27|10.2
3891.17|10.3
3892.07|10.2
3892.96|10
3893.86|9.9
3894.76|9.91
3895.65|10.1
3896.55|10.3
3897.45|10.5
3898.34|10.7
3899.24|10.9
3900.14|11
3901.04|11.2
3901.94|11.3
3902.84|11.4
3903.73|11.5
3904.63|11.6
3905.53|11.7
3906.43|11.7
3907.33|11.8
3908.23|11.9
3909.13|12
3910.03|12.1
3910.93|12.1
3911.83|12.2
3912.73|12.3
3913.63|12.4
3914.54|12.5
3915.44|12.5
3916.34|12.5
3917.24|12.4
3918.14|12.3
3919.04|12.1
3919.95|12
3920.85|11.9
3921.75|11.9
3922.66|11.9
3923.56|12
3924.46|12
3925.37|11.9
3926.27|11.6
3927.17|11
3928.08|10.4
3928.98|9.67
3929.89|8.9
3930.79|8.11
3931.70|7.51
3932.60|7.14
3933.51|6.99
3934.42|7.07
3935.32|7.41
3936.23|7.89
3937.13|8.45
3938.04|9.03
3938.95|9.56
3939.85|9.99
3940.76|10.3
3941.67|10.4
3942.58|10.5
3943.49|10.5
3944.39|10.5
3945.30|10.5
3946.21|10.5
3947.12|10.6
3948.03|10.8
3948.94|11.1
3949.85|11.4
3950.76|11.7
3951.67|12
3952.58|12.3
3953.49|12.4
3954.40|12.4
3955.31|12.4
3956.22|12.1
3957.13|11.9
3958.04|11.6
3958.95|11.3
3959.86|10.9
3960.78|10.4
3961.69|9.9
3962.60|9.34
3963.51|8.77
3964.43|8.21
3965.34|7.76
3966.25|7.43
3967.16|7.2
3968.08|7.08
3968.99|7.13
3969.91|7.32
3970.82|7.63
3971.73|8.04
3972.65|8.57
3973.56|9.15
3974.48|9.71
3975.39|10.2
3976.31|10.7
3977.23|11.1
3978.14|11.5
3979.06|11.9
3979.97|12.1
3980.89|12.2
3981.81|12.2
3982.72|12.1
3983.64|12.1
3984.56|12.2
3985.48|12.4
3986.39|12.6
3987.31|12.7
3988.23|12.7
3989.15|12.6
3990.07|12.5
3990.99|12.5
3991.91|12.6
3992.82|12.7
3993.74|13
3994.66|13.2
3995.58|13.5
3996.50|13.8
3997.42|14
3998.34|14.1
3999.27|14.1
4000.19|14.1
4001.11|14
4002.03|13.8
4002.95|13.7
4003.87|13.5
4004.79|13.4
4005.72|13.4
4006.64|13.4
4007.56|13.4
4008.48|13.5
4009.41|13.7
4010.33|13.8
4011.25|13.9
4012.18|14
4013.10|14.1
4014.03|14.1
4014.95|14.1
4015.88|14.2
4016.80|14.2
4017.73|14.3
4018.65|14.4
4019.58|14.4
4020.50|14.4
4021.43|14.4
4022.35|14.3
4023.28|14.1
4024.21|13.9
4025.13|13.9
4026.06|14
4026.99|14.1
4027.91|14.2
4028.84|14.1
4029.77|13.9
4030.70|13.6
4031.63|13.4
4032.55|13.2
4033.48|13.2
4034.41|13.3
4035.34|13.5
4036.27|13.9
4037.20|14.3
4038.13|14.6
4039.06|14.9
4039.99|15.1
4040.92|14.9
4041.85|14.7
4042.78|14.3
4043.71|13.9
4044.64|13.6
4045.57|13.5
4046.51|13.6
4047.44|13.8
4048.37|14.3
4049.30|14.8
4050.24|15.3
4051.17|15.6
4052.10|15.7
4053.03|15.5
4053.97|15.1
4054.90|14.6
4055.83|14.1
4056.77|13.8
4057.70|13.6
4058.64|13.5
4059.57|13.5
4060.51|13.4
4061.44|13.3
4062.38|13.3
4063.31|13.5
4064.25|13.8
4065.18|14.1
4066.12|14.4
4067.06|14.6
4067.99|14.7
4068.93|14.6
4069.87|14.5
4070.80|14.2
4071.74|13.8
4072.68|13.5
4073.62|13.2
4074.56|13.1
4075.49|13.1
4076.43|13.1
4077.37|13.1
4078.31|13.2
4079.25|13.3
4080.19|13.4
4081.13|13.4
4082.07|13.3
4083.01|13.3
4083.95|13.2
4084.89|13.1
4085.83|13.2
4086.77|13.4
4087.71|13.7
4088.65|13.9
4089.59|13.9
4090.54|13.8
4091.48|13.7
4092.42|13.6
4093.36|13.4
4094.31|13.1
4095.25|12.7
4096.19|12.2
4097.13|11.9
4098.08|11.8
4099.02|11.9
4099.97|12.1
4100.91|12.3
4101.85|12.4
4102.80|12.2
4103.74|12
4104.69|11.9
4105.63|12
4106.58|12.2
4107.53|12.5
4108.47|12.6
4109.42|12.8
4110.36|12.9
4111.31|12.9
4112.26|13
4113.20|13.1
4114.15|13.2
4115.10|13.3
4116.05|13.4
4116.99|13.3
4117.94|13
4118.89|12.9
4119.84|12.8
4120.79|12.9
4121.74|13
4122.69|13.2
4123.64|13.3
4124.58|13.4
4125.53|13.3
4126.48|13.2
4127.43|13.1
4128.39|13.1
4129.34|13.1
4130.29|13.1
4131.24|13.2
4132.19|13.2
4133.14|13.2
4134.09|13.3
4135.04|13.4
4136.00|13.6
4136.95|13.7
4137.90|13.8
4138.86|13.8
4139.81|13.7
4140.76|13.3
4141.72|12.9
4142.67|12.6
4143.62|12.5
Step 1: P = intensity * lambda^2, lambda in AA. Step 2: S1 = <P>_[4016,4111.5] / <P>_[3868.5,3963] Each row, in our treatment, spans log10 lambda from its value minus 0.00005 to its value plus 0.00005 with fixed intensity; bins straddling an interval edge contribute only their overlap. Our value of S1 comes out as 1.4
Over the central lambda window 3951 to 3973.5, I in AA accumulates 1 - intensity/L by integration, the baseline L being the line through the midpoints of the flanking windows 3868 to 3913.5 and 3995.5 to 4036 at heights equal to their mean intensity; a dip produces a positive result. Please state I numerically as 5.02 AA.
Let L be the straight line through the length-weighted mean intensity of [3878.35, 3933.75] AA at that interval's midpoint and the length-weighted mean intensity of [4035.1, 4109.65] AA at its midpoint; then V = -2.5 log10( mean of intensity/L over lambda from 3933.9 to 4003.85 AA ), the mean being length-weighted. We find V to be 0.09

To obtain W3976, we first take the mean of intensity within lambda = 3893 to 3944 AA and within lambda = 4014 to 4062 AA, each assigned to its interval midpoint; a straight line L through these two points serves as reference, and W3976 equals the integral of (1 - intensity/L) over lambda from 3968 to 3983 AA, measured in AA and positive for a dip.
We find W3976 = 2.9 AA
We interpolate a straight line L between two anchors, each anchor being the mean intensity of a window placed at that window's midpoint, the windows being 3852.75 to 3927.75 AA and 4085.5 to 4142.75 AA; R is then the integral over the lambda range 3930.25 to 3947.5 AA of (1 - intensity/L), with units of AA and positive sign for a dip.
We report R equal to 3.72 AA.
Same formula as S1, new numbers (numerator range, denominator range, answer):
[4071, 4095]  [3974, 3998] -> 1.14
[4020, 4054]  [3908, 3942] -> 1.42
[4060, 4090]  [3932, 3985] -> 1.43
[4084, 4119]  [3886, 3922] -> 1.26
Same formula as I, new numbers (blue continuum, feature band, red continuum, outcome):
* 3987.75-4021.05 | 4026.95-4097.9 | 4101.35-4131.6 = -3.03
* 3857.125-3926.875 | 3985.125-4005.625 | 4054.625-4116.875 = -1.62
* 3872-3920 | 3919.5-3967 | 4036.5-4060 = 7.12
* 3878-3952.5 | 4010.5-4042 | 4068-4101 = -4.42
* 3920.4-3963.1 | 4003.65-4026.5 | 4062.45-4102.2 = -3.83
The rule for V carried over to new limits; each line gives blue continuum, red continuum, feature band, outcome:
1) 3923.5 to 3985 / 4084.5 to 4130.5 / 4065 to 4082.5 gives -0.119 mag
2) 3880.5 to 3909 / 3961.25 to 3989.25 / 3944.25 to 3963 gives -0.102 mag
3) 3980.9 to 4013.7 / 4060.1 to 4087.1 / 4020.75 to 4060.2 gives -0.059 mag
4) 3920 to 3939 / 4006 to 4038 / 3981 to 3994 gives -0.012 mag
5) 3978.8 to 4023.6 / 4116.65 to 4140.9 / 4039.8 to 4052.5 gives -0.089 mag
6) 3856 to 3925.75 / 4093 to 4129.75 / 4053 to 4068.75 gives -0.133 mag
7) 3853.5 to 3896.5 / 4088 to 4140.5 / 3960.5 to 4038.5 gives -0.040 mag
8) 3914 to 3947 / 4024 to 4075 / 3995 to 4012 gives -0.090 mag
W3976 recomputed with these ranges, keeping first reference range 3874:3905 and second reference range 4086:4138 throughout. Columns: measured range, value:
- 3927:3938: 2.6 AA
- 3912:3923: -1.5 AA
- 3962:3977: 3.9 AA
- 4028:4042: -2.2 AA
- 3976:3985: -0.3 AA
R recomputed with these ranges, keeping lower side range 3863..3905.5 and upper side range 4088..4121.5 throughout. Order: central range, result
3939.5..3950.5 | 0.7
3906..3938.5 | 1.1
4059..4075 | -1.8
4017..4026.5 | -1.7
